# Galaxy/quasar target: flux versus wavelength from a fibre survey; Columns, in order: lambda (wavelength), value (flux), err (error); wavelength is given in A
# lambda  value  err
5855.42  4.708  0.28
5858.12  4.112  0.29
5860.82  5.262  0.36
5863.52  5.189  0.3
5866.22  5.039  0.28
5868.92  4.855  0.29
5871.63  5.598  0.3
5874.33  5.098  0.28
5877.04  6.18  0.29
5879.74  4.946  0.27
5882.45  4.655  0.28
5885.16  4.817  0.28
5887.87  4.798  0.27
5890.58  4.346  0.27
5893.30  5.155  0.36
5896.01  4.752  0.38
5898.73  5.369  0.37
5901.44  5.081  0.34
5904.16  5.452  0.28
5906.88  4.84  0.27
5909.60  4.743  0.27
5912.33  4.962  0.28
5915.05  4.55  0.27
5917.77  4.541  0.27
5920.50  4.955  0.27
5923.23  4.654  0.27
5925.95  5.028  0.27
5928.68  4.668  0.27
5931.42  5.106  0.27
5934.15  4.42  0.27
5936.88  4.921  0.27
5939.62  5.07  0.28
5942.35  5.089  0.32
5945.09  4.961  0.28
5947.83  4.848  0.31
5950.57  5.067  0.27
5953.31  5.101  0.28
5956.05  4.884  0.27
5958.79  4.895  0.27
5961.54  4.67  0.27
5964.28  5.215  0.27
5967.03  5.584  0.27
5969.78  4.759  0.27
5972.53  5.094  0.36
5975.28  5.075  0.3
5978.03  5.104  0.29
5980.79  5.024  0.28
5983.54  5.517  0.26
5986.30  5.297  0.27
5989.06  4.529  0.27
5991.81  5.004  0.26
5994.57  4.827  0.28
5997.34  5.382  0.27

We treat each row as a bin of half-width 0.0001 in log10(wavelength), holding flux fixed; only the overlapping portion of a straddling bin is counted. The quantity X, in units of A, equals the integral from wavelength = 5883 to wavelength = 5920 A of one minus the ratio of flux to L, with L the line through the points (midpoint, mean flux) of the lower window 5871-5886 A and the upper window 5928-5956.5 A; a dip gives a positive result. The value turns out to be 1.70 A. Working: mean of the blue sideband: 5.21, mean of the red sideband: 4.93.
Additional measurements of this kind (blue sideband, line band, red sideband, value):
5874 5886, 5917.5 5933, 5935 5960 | 0.6 A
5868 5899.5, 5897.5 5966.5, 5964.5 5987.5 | 2.5 A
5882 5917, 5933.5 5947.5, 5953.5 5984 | 0.2 A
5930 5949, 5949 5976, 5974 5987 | 0.2 A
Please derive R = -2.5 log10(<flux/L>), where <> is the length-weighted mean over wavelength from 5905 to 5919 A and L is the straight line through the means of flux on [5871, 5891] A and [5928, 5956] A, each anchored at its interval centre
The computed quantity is 0.054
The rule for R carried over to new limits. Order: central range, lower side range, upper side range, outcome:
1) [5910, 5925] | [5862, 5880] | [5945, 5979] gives 0.09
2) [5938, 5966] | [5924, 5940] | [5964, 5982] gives 0.00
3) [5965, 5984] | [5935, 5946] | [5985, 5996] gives -0.05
